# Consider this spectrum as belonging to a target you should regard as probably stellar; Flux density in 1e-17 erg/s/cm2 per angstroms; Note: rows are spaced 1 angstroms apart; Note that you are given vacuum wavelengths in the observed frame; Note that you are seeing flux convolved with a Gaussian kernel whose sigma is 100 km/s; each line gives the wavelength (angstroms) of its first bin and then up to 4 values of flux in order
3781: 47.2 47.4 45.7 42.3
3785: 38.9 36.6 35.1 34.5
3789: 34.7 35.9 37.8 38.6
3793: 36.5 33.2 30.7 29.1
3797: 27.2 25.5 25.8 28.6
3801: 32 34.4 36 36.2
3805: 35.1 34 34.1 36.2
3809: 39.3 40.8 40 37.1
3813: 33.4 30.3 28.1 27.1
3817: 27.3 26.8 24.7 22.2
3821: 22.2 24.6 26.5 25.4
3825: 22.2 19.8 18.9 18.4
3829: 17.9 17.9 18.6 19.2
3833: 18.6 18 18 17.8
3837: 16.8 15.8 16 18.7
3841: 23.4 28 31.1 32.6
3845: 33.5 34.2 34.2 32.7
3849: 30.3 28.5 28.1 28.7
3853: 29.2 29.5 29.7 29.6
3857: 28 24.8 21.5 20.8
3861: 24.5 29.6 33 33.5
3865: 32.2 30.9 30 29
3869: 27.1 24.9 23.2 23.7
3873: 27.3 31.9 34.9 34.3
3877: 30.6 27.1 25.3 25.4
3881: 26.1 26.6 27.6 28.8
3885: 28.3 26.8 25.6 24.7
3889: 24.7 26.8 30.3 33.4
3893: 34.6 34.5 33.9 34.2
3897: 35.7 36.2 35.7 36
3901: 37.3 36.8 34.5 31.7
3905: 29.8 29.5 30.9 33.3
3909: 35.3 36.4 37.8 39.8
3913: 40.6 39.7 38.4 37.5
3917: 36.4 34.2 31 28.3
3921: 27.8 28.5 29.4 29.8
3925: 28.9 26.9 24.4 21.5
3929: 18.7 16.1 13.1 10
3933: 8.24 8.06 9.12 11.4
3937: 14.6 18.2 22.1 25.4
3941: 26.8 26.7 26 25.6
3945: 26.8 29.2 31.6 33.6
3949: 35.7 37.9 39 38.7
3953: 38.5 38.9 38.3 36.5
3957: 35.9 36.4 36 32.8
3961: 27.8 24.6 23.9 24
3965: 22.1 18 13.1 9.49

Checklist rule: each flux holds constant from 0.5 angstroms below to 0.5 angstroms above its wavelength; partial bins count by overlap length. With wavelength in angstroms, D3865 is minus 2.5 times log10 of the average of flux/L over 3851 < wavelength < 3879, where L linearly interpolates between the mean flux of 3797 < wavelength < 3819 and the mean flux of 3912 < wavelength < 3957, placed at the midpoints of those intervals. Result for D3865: 0.069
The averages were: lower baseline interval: 32.5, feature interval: 28.4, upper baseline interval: 27.7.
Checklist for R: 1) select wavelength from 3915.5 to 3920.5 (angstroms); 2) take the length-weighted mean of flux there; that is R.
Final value 33.5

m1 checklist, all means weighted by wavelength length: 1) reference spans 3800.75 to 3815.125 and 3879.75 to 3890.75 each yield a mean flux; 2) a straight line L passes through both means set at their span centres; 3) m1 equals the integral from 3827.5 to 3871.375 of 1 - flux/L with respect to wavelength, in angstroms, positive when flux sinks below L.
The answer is 6.9 angstroms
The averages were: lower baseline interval 35.4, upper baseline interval 26.6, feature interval 25.6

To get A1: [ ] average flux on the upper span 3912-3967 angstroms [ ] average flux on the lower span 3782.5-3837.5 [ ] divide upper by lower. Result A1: 0.9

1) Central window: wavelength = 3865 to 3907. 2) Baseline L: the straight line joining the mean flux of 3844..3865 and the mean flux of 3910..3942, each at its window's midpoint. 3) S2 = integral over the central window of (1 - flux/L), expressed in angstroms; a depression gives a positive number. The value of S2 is -4.0 angstroms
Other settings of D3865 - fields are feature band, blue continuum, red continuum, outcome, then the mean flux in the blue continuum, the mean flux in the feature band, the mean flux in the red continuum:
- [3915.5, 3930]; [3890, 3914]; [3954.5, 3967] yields 0.16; 34.6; 28.4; 29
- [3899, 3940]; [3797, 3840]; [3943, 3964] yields 0.13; 26.3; 27.6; 33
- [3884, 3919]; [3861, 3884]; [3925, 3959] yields -0.21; 28.7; 33.5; 26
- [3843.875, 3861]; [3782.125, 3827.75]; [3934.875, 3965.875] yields 0.07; 31.9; 29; 29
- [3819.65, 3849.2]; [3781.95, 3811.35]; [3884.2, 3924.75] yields 0.43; 35.2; 23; 32.8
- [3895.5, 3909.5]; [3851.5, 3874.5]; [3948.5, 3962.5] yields -0.10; 27.9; 34.1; 35.5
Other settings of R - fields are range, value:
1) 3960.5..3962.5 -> 26.2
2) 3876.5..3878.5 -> 28.9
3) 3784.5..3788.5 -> 36.3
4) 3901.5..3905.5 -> 33.2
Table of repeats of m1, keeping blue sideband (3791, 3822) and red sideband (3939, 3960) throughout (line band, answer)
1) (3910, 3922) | -1.0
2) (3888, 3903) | -0.4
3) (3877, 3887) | 1.7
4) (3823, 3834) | 4.1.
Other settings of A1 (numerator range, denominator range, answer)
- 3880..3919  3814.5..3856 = 1.34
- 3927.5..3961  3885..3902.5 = 0.82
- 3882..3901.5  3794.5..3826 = 1.03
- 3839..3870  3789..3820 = 0.88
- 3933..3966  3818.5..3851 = 1.18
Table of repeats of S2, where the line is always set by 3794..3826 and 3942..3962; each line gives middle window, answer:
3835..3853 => 2.8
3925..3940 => 7.5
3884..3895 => 1.0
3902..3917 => -1.3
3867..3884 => 2.1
